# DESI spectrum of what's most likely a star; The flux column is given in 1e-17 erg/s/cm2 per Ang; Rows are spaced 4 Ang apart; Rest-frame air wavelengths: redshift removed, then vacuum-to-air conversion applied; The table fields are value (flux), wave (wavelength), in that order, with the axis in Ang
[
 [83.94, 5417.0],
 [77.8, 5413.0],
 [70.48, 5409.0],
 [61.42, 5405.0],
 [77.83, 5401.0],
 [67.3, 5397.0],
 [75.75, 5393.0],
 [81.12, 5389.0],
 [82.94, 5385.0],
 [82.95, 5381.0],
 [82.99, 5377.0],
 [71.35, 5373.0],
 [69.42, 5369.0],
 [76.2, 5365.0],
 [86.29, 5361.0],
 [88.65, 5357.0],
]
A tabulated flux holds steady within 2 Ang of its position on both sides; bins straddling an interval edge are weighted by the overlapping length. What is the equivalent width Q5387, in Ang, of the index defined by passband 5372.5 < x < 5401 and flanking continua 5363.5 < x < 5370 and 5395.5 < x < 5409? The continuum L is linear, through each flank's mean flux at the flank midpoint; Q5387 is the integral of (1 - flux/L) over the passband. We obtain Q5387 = -2.9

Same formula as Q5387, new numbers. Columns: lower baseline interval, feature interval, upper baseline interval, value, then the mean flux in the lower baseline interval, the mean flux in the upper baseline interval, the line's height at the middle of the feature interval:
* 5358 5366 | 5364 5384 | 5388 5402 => 0.7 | 82.8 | 74.9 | 79.9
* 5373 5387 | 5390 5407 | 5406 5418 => 1.5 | 81.3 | 75.5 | 78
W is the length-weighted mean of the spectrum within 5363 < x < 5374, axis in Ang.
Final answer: 72.4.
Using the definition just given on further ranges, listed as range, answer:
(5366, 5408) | 75.2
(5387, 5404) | 74.7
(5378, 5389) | 82.6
